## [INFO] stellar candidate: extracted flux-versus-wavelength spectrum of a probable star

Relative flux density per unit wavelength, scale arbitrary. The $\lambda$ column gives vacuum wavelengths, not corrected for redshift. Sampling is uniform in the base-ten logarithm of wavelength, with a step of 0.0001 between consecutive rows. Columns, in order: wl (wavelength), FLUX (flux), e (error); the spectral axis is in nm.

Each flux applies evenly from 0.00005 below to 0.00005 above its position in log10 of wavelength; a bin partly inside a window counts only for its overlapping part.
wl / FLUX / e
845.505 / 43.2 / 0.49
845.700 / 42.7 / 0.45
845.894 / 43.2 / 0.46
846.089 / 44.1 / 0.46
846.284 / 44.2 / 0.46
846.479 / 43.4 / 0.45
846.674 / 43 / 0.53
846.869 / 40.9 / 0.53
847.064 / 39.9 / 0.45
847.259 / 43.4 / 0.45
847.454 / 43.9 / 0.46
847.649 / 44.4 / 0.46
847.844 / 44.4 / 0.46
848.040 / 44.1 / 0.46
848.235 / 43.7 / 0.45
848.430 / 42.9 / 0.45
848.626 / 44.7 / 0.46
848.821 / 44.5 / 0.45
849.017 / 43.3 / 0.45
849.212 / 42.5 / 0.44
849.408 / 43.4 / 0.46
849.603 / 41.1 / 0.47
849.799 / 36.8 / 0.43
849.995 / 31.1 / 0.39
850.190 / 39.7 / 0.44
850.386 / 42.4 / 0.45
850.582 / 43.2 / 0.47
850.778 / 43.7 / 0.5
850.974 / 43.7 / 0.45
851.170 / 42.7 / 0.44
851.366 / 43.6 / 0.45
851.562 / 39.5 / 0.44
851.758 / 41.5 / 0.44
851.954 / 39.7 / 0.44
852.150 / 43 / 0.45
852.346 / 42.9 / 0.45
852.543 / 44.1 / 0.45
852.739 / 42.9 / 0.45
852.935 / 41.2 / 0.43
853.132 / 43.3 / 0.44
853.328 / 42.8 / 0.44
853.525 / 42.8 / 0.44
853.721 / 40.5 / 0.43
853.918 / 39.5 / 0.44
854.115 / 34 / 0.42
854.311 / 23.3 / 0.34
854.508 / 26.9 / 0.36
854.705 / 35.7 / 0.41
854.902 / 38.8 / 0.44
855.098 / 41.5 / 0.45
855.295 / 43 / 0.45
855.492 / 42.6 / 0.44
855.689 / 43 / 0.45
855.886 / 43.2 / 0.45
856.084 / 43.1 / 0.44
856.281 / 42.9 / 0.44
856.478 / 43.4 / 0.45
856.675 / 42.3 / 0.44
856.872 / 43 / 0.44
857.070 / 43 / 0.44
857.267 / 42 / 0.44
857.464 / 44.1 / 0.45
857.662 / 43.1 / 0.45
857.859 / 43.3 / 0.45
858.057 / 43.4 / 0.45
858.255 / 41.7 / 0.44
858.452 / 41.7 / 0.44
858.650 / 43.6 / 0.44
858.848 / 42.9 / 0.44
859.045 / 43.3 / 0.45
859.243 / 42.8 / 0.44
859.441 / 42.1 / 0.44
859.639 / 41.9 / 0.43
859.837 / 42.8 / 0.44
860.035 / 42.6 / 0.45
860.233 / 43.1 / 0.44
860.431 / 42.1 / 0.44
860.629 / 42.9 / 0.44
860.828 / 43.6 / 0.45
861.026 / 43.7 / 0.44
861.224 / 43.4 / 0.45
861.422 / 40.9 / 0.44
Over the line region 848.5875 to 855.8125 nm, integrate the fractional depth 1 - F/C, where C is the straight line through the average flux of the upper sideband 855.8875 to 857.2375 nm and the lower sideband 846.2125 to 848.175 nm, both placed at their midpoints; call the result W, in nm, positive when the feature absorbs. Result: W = 0.427 nm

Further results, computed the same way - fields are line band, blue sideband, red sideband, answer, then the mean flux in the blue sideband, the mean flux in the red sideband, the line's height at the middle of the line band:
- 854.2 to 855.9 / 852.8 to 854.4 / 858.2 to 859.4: 0.11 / 38.6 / 42.7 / 39.8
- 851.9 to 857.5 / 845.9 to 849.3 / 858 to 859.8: 0.30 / 43.4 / 42.6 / 42.9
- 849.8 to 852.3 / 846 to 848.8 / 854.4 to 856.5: 0.05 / 43.4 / 40.2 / 41.9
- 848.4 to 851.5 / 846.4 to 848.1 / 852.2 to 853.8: 0.08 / 43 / 42.6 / 42.8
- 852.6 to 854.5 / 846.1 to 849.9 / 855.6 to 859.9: 0.20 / 42.9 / 42.8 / 42.9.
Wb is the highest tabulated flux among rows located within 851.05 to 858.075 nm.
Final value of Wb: 44.1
